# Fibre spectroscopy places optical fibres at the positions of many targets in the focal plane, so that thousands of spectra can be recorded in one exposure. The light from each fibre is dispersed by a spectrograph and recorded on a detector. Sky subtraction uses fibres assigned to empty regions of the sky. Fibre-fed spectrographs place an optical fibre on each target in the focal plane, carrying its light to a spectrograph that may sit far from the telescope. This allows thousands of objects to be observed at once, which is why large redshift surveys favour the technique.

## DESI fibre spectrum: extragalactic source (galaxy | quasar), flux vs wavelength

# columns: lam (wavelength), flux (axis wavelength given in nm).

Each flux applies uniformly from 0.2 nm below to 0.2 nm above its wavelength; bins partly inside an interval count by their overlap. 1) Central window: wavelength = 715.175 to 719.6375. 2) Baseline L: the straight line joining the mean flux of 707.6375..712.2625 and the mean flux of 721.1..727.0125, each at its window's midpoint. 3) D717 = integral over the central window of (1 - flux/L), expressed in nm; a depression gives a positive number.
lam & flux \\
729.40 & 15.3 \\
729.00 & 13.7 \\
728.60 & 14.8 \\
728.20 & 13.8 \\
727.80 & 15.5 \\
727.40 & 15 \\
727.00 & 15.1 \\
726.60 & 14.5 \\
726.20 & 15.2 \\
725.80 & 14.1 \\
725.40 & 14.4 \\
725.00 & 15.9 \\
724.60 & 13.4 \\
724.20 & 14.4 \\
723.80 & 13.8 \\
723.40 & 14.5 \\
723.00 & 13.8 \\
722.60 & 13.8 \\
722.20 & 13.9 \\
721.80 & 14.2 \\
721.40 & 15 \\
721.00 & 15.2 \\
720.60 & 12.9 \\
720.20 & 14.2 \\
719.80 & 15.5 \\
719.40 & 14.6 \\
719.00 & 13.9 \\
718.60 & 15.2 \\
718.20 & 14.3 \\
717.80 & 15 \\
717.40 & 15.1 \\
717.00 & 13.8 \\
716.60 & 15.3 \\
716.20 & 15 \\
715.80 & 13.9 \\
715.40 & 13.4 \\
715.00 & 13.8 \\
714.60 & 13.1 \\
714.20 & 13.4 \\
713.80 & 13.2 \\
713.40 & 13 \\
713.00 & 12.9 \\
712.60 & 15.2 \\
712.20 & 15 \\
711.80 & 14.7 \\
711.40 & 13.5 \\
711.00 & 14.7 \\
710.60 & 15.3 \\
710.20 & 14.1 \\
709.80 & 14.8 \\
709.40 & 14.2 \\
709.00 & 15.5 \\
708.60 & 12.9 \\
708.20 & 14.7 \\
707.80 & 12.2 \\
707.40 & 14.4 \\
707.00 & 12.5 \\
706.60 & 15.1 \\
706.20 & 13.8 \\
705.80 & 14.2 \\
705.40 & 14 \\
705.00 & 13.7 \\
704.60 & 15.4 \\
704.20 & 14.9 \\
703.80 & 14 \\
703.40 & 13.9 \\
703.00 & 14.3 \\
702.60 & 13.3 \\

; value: -0.05 nm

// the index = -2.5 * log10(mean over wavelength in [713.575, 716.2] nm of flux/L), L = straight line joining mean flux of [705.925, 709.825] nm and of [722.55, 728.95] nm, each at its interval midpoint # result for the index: 0.05 mag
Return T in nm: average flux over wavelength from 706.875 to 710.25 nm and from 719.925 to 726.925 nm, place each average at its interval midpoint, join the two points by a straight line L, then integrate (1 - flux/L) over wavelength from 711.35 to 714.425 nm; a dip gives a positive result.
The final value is 0.04 nm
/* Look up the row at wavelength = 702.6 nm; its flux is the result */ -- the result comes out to 13.3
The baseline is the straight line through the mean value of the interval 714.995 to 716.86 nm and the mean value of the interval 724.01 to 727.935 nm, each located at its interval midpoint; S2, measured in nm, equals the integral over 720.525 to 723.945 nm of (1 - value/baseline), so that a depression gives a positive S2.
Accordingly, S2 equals 0.10 nm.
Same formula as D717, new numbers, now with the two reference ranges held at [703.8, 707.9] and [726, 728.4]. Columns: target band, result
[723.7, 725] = 0.05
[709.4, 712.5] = -0.07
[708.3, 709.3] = -0.01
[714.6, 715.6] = 0.06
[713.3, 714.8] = 0.12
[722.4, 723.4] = 0.05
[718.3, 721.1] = 0.02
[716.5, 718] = -0.03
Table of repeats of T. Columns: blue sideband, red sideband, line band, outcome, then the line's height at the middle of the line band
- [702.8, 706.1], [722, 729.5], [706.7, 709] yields 0.11 nm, 14.3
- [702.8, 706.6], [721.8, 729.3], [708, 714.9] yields 0.10 nm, 14.3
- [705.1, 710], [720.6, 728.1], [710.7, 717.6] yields 0.06 nm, 14.2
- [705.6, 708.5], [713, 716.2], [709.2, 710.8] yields -0.11 nm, 13.7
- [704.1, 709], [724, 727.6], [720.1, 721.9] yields 0.02 nm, 14.5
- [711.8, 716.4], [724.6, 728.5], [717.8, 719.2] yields -0.04 nm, 14.2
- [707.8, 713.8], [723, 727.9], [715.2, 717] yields 0.00 nm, 14.4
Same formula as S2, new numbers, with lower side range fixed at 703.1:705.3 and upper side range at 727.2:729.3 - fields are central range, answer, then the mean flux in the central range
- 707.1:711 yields 0.05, 14.2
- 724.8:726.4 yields -0.04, 14.9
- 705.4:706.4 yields 0.03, 14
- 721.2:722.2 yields 0.00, 14.5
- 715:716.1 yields 0.05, 13.8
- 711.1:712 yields 0.02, 14.2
